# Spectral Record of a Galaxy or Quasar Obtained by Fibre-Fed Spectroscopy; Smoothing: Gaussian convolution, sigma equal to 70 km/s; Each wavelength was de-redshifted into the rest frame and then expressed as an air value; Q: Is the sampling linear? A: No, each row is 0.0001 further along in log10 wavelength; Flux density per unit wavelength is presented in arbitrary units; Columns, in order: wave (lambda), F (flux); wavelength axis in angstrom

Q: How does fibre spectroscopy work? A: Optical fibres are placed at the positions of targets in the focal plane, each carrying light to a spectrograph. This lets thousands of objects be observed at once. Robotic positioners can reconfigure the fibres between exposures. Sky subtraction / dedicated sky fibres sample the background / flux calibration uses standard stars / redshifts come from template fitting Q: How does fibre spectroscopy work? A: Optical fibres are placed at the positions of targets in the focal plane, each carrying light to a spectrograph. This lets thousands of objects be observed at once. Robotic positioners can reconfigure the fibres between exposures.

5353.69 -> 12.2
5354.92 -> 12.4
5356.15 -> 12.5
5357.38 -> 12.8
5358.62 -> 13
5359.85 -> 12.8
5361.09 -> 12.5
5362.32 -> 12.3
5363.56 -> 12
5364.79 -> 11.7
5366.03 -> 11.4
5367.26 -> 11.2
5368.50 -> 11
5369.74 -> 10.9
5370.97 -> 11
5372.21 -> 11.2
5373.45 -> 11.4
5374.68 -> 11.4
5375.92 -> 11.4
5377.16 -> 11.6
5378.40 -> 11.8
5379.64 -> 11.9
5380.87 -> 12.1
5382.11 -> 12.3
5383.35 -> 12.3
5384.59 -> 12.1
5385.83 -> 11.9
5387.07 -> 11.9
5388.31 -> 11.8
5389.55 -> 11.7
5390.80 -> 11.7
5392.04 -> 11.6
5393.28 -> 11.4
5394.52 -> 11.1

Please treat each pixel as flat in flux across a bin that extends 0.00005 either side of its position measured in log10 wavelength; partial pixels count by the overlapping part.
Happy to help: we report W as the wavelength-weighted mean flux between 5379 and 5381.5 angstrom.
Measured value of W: 12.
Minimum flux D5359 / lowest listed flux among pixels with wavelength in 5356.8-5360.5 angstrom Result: 12.8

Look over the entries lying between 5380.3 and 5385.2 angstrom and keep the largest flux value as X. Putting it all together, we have 12.3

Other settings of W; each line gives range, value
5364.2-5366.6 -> 11.5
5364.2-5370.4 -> 11.2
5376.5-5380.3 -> 11.8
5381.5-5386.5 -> 12.1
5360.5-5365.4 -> 12.1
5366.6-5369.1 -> 11.1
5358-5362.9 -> 12.7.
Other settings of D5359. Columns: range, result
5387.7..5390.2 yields 11.7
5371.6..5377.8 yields 11.2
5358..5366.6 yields 11.4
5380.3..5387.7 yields 11.9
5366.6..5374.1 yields 10.9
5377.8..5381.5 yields 11.8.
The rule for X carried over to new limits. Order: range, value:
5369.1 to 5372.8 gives 11.2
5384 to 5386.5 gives 12.1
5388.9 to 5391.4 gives 11.7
